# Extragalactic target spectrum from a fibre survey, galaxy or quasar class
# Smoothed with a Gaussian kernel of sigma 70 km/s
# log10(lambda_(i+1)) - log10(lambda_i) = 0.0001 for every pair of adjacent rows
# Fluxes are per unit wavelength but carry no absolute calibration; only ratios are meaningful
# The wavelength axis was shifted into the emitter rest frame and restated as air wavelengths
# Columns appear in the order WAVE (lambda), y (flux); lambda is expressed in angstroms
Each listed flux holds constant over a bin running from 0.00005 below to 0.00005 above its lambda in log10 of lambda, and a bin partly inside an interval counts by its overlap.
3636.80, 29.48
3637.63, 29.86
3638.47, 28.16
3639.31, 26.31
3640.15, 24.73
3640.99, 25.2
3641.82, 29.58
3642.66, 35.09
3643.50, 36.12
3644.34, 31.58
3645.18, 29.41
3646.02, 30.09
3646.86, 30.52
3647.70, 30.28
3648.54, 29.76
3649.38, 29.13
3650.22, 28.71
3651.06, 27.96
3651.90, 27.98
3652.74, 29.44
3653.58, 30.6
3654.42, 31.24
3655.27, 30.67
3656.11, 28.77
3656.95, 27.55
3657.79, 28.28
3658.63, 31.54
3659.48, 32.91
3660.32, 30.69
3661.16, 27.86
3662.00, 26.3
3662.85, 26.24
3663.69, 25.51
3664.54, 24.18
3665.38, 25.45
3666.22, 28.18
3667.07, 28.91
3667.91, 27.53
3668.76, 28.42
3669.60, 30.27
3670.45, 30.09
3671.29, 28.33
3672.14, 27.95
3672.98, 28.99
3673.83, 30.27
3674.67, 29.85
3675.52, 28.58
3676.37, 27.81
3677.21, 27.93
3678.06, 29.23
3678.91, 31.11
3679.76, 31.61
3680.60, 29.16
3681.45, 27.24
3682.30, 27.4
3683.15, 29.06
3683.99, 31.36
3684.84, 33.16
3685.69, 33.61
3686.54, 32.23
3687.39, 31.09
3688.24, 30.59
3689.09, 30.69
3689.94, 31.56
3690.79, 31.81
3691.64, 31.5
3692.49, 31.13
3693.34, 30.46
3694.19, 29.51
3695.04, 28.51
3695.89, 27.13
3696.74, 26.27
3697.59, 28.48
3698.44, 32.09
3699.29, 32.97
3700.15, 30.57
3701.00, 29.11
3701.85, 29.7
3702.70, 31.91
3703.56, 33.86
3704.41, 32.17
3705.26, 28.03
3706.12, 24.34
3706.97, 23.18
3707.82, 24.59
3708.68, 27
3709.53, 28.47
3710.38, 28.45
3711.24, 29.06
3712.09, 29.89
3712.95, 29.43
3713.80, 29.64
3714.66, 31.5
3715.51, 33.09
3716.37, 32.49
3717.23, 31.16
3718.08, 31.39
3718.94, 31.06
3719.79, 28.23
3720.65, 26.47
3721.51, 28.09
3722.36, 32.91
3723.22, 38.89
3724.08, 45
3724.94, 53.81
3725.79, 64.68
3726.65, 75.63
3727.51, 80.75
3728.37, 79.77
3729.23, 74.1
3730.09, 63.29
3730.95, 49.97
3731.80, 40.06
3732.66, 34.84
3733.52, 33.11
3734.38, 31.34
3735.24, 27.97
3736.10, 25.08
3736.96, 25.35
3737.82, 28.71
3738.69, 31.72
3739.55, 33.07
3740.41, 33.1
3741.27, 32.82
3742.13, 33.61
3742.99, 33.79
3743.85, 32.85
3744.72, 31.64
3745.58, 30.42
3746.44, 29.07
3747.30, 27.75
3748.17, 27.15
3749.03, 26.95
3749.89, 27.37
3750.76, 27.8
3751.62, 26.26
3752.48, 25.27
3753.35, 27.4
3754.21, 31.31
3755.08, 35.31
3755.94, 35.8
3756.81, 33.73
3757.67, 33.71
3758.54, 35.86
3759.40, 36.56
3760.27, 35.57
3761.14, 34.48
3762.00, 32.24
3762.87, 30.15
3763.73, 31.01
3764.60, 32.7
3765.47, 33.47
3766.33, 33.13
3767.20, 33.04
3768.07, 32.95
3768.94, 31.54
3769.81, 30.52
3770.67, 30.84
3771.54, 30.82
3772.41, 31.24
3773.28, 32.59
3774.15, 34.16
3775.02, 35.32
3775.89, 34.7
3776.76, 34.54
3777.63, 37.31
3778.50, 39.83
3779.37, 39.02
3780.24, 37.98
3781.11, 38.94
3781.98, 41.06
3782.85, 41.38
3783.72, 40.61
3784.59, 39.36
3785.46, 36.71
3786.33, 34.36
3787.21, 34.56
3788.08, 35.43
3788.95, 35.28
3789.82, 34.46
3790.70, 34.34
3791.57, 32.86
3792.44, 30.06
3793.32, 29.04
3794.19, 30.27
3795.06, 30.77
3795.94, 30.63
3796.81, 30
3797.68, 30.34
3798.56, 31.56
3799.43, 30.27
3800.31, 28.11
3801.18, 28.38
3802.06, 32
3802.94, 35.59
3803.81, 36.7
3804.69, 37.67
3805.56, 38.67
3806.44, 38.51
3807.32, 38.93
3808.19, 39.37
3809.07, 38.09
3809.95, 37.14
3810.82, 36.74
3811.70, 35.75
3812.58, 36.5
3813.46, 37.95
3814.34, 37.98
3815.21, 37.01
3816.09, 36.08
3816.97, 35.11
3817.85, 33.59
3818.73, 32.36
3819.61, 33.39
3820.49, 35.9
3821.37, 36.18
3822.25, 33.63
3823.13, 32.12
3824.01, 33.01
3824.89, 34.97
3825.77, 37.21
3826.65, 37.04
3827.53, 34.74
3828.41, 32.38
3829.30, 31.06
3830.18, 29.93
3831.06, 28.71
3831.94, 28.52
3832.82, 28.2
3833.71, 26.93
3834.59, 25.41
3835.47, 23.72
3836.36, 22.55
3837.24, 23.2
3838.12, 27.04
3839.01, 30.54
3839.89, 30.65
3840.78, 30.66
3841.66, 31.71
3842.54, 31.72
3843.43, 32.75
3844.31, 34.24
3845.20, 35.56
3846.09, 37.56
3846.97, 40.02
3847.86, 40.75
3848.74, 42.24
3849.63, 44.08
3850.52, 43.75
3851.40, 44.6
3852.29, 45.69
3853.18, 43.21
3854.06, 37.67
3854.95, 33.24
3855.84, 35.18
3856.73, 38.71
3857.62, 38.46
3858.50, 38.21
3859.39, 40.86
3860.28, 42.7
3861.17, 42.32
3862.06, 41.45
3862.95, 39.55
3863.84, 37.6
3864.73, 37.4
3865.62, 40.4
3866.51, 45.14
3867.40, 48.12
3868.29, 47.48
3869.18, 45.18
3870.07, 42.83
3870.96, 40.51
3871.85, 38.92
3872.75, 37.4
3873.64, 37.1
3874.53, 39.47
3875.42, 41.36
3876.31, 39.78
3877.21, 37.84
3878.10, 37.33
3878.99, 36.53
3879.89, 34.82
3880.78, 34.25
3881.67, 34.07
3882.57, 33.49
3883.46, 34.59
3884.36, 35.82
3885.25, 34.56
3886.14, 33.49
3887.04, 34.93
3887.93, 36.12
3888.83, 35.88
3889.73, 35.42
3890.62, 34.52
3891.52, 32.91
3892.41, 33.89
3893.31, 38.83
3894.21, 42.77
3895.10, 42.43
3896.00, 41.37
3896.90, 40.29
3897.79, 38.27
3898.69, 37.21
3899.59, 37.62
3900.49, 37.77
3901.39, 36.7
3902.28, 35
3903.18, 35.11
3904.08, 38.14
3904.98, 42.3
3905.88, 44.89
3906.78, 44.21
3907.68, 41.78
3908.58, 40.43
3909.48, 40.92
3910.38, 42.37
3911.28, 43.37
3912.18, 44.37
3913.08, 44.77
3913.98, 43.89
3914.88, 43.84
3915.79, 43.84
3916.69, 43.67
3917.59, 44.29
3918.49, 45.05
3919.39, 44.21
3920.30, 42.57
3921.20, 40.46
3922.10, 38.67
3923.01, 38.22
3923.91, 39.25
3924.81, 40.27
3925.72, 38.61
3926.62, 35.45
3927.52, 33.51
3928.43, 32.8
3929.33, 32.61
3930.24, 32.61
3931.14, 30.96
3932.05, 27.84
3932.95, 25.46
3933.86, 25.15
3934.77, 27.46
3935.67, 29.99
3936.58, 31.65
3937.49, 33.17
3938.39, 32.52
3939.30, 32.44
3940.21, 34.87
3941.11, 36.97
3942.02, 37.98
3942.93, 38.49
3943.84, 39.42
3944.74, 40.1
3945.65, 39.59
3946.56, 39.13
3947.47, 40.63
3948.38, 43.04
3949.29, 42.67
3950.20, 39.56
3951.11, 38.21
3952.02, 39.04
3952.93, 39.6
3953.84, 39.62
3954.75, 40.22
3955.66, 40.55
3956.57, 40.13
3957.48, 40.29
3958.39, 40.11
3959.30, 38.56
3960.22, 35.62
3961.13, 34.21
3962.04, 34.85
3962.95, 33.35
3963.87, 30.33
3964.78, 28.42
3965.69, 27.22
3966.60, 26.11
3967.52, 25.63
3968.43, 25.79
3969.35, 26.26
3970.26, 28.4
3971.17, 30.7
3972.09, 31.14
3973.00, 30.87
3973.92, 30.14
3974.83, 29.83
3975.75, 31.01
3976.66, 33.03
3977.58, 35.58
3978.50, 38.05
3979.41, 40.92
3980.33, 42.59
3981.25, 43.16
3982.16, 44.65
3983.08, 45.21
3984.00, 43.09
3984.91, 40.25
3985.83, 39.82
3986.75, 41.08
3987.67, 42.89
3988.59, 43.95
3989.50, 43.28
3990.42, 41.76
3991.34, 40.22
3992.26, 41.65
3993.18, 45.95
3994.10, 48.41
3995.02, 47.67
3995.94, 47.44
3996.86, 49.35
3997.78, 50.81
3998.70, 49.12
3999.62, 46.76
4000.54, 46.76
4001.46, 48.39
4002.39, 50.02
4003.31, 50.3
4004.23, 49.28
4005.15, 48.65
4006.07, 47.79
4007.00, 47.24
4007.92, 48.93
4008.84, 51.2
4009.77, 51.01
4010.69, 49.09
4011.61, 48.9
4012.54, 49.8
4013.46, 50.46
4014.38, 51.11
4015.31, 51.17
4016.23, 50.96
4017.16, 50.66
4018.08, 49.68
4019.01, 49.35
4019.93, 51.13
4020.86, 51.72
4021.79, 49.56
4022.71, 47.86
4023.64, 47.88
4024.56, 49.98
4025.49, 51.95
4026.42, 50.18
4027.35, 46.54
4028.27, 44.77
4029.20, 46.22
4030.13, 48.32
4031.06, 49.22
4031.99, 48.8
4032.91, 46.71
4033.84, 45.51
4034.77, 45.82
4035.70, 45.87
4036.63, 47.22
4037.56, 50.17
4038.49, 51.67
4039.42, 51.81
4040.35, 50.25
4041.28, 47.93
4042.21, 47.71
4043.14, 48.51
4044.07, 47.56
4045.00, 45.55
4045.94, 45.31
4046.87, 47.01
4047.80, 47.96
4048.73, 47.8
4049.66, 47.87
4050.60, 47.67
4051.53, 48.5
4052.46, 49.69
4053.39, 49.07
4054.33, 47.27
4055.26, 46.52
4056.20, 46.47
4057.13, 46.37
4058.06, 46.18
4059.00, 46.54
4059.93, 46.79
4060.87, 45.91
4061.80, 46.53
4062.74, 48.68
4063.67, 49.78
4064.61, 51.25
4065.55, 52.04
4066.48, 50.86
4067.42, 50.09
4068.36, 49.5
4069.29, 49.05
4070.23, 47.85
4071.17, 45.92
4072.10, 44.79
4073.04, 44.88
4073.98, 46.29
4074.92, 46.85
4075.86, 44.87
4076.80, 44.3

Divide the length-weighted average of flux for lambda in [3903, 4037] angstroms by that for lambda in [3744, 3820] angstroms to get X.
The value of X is 1.2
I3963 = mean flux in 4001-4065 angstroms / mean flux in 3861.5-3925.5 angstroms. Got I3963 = 1.23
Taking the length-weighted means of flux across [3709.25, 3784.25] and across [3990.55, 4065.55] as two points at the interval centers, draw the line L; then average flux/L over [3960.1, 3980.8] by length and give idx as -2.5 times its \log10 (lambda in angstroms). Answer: 0.40 mag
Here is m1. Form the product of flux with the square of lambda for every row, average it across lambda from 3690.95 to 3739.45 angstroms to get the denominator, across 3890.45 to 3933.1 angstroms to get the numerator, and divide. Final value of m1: 1.21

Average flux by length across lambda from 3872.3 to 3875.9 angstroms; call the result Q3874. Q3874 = 38.9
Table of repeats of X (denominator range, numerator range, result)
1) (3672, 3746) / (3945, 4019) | 1.22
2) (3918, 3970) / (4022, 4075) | 1.35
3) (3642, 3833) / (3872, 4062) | 1.25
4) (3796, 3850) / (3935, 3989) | 1.08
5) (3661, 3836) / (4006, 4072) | 1.46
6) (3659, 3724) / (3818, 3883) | 1.22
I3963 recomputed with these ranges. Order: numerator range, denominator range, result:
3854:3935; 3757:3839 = 1.14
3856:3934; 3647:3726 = 1.28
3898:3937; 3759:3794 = 1.10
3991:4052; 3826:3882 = 1.33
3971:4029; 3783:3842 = 1.36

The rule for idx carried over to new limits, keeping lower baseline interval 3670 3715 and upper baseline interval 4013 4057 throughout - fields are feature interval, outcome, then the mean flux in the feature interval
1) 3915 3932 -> 0.10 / 38.5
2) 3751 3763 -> 0.03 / 32.4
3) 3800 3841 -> 0.11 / 33.1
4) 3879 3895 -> 0.14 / 35.5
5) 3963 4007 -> 0.15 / 39.8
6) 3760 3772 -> 0.05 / 32.3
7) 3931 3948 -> 0.26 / 34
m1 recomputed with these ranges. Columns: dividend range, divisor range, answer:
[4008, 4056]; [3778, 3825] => 1.56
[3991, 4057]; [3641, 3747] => 1.76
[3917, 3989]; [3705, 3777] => 1.16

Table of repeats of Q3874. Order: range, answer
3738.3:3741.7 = 32.7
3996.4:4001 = 48.6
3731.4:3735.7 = 33.3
